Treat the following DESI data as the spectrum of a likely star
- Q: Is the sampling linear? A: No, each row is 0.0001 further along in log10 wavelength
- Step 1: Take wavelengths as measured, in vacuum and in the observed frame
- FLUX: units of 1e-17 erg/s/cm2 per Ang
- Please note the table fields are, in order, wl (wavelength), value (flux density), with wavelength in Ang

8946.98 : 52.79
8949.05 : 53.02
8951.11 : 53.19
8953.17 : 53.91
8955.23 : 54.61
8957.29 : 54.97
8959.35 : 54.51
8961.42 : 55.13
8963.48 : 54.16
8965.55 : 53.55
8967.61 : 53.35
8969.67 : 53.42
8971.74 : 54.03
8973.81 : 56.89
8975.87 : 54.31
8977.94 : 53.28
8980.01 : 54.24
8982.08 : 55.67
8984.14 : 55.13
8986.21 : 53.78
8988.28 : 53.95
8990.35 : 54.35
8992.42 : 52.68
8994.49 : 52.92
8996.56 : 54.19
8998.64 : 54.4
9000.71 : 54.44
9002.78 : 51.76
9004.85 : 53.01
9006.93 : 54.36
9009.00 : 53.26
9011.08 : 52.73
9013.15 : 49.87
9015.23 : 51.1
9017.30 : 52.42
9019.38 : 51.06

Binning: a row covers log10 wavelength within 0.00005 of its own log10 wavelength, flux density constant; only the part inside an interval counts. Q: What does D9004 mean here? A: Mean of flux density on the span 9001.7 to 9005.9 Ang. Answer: 52.4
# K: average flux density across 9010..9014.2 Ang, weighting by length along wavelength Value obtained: 51.3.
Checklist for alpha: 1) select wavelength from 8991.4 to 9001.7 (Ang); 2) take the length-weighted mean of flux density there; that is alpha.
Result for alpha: 53.7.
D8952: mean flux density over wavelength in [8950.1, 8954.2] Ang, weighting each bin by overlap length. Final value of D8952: 53.6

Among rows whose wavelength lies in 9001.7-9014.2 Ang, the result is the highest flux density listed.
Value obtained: 54.36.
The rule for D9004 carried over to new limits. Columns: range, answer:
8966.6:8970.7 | 53.5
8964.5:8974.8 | 54.2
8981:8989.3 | 54.7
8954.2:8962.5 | 54.8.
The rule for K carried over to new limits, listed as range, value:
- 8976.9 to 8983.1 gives 54.3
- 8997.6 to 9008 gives 53.6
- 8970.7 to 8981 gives 54.5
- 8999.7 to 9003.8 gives 53.1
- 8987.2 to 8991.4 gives 54.1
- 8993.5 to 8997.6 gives 53.5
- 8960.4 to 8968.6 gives 54.1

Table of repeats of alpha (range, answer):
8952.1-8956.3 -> 54.3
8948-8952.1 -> 53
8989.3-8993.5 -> 53.5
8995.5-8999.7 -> 54.2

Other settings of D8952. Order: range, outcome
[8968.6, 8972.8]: 53.7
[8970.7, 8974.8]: 55.3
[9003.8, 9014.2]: 52.6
